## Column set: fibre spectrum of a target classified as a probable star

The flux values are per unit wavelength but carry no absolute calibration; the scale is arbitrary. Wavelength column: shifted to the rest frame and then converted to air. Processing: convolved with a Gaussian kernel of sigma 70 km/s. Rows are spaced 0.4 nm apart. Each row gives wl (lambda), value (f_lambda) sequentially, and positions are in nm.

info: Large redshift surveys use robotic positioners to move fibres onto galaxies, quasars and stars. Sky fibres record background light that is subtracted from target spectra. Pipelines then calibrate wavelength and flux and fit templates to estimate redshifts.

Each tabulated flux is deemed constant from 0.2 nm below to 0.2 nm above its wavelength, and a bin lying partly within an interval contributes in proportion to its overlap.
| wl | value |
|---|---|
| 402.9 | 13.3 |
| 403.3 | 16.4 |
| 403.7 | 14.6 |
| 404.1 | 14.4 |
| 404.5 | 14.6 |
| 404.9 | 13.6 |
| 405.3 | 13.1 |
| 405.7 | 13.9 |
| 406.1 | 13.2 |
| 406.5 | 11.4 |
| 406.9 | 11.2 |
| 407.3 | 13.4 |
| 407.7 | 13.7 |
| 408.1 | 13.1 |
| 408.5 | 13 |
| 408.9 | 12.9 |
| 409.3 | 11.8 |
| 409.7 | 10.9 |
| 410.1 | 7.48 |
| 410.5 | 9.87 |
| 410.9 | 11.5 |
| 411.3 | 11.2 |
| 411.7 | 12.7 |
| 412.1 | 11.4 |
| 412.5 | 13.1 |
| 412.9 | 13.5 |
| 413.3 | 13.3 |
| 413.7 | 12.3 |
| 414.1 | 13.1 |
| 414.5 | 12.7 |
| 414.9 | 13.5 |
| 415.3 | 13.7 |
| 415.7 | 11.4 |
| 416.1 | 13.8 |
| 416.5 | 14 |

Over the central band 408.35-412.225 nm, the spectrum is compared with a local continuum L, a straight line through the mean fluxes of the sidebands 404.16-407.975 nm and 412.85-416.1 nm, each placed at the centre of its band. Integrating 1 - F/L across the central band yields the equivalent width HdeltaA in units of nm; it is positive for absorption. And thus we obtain 0.54 nm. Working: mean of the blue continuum 13.2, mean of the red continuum 13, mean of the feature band 11.3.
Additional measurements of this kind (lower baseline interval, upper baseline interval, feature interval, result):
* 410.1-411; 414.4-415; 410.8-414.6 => -0.32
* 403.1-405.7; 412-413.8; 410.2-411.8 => 0.26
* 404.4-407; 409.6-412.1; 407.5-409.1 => -0.18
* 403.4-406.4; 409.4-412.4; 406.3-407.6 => 0.07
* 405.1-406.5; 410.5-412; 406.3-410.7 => 0.23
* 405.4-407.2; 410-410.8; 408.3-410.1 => -0.26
